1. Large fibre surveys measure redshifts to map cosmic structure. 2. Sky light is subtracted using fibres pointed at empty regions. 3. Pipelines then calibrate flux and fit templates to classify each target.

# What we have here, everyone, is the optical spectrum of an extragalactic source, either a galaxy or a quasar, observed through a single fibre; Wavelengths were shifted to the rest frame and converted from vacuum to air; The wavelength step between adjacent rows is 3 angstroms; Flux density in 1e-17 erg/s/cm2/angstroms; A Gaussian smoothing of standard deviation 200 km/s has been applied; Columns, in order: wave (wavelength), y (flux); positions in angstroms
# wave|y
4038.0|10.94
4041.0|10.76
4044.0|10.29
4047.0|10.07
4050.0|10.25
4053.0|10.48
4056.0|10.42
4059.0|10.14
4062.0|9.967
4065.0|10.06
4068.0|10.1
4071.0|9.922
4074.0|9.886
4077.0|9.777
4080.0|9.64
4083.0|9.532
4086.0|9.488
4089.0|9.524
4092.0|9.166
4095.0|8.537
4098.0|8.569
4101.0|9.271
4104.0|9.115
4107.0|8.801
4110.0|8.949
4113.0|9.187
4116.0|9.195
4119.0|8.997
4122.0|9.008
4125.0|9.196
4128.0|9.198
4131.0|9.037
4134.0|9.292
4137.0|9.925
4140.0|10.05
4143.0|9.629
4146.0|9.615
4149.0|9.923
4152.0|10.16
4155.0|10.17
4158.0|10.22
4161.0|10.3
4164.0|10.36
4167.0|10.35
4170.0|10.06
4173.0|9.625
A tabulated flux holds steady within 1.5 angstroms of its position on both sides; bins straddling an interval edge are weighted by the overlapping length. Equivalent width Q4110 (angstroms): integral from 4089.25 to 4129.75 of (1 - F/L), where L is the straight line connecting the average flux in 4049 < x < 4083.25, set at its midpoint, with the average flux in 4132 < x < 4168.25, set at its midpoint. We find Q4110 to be 3.95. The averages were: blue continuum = 10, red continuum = 9.98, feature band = 9.03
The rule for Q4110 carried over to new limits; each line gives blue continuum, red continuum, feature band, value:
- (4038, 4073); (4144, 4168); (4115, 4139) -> 2.1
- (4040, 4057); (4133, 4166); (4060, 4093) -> 1.7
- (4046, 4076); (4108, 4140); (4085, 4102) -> 1.0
